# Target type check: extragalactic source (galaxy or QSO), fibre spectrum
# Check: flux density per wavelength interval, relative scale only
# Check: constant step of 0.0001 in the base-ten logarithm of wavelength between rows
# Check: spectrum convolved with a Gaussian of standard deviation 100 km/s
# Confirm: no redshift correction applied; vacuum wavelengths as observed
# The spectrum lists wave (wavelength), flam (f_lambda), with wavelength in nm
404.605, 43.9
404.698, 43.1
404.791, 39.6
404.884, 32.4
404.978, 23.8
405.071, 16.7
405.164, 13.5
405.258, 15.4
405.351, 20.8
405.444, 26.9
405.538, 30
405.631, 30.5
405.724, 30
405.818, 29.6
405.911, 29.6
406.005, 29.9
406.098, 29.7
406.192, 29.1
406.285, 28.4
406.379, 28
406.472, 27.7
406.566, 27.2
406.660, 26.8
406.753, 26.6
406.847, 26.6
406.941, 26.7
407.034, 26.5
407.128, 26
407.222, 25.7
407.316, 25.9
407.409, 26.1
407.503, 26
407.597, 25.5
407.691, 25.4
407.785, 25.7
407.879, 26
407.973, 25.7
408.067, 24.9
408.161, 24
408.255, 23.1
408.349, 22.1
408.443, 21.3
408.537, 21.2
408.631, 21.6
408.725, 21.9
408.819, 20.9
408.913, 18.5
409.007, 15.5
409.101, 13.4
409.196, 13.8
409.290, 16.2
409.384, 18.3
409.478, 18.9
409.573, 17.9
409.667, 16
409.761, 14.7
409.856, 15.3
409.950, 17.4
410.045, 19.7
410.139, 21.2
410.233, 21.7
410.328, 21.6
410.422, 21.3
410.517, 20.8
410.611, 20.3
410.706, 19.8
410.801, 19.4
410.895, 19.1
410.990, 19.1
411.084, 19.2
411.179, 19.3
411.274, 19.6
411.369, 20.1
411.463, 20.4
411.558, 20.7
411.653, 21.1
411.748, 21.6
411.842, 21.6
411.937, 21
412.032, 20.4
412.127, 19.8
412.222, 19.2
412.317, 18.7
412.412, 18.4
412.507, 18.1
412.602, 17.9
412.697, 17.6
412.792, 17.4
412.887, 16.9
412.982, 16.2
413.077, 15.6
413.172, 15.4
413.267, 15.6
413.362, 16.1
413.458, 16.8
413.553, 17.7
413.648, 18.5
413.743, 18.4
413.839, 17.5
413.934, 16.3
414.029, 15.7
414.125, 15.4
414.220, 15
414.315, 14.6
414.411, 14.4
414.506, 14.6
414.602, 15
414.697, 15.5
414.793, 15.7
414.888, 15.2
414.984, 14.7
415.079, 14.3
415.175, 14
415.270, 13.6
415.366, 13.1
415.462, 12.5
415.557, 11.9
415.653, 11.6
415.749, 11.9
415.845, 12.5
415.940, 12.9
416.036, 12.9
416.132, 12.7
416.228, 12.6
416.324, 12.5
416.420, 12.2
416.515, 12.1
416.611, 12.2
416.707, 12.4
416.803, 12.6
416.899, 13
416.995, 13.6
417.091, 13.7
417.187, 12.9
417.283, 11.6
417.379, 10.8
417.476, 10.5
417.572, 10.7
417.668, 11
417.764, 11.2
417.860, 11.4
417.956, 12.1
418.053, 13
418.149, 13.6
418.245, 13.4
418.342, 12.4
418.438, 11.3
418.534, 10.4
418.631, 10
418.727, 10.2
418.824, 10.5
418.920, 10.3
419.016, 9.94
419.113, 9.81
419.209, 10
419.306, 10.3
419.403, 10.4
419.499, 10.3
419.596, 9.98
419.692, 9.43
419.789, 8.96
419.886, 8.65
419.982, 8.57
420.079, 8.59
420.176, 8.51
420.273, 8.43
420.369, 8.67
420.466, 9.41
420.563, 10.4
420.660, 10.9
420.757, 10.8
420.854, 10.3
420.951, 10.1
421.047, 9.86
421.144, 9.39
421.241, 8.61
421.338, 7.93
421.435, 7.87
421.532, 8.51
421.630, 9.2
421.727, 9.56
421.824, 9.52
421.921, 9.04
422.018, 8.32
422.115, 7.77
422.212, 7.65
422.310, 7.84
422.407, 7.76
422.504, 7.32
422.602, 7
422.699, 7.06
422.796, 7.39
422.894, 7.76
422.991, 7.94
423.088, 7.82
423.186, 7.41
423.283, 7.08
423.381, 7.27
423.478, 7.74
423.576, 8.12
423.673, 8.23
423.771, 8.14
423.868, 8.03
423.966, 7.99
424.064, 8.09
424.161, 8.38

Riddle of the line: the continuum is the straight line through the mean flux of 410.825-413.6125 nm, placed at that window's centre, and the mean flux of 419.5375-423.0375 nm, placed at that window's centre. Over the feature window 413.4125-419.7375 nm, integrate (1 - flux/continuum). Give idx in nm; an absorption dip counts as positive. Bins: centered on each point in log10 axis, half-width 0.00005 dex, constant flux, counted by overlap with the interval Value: 0.48 nm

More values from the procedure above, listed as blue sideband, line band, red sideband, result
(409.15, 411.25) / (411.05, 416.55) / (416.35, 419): -0.27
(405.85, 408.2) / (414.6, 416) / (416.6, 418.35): 0.16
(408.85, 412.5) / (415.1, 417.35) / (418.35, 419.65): 0.09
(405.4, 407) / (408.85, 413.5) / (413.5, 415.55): 0.43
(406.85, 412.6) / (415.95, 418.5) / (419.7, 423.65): 0.17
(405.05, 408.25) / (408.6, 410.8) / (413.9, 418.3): 0.33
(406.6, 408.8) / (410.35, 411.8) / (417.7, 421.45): 0.03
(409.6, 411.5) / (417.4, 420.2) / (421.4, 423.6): 0.23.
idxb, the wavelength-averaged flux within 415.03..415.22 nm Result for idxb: 14.2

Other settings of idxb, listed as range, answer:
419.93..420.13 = 8.59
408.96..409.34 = 14.8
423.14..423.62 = 7.52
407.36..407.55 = 26.1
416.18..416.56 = 12.4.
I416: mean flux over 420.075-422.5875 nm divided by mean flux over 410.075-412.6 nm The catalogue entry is 0.4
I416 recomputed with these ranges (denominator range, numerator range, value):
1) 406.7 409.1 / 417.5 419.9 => 0.45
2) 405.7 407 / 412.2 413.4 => 0.61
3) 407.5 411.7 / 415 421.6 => 0.55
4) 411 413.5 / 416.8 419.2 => 0.62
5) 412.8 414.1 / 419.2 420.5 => 0.56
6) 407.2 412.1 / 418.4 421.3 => 0.47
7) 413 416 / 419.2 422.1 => 0.63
